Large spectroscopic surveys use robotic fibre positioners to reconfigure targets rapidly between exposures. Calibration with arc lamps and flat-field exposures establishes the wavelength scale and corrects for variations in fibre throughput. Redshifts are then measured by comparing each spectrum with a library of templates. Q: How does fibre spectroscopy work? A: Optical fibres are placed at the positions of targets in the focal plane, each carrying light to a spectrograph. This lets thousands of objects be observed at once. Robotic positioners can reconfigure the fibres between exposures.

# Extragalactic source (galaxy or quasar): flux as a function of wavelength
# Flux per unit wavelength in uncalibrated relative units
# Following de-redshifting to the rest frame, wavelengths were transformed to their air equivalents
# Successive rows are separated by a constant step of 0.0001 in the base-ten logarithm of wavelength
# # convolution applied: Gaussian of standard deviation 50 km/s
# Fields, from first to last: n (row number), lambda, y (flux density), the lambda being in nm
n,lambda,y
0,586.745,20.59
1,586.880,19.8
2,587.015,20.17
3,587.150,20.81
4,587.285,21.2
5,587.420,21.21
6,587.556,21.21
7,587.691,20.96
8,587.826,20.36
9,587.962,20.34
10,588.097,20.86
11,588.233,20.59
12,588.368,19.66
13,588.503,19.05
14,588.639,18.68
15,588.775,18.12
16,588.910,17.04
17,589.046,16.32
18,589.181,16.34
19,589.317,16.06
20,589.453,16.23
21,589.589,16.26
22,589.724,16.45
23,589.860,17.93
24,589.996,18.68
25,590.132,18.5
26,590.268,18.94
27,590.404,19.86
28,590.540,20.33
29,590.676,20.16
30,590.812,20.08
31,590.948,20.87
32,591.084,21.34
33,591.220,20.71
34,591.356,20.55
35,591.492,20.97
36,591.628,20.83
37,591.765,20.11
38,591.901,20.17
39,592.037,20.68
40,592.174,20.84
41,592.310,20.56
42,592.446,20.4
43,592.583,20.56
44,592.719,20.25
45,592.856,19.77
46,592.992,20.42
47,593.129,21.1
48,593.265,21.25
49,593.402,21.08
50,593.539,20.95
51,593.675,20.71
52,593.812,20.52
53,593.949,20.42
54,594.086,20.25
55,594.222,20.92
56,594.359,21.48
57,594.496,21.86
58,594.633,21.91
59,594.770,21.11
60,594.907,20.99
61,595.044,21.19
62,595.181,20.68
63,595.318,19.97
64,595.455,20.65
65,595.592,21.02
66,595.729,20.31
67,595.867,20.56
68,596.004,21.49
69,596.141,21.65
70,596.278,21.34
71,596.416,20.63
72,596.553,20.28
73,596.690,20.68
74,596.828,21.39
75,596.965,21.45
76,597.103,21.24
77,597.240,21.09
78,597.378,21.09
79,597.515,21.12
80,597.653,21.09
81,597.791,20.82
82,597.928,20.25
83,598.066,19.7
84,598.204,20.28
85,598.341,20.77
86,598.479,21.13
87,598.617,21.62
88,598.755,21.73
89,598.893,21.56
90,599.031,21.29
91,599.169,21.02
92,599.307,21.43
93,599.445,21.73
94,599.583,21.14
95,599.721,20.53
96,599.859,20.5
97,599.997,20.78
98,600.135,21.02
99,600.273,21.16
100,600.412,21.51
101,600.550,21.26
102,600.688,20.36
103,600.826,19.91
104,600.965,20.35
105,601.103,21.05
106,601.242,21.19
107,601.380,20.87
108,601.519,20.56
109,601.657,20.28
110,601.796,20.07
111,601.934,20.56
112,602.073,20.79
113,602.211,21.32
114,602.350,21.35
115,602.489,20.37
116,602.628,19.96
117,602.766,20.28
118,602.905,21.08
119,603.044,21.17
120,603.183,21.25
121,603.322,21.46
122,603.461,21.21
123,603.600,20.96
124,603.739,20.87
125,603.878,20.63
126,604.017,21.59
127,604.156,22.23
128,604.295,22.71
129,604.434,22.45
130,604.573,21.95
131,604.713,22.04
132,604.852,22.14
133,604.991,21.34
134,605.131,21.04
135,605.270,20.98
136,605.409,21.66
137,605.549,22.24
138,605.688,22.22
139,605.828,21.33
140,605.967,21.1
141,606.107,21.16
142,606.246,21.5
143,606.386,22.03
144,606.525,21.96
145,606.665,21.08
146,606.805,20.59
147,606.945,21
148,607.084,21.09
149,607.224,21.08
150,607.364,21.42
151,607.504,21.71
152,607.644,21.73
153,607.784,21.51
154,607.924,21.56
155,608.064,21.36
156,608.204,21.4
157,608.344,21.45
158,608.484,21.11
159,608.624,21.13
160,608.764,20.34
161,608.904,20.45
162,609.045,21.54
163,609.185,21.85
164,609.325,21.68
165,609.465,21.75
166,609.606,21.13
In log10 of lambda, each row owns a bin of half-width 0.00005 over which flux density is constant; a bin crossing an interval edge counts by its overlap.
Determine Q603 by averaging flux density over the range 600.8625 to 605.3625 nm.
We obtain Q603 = 21.1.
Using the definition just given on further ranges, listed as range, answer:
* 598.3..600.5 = 21.2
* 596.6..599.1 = 21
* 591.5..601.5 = 20.9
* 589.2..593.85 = 19.8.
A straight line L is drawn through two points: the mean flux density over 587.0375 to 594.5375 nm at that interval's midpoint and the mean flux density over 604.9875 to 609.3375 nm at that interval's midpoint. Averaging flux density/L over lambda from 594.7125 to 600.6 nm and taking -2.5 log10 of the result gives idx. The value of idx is -0.03 mag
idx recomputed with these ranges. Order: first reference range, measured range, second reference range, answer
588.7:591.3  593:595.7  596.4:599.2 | -0.06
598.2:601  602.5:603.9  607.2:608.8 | 0.02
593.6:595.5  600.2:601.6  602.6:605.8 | 0.02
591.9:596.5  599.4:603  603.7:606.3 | 0.03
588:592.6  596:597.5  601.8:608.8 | -0.05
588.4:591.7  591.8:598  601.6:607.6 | -0.07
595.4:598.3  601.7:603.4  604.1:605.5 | 0.04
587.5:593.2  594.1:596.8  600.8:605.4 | -0.04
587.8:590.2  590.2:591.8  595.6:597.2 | -0.08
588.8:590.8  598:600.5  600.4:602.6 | -0.05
